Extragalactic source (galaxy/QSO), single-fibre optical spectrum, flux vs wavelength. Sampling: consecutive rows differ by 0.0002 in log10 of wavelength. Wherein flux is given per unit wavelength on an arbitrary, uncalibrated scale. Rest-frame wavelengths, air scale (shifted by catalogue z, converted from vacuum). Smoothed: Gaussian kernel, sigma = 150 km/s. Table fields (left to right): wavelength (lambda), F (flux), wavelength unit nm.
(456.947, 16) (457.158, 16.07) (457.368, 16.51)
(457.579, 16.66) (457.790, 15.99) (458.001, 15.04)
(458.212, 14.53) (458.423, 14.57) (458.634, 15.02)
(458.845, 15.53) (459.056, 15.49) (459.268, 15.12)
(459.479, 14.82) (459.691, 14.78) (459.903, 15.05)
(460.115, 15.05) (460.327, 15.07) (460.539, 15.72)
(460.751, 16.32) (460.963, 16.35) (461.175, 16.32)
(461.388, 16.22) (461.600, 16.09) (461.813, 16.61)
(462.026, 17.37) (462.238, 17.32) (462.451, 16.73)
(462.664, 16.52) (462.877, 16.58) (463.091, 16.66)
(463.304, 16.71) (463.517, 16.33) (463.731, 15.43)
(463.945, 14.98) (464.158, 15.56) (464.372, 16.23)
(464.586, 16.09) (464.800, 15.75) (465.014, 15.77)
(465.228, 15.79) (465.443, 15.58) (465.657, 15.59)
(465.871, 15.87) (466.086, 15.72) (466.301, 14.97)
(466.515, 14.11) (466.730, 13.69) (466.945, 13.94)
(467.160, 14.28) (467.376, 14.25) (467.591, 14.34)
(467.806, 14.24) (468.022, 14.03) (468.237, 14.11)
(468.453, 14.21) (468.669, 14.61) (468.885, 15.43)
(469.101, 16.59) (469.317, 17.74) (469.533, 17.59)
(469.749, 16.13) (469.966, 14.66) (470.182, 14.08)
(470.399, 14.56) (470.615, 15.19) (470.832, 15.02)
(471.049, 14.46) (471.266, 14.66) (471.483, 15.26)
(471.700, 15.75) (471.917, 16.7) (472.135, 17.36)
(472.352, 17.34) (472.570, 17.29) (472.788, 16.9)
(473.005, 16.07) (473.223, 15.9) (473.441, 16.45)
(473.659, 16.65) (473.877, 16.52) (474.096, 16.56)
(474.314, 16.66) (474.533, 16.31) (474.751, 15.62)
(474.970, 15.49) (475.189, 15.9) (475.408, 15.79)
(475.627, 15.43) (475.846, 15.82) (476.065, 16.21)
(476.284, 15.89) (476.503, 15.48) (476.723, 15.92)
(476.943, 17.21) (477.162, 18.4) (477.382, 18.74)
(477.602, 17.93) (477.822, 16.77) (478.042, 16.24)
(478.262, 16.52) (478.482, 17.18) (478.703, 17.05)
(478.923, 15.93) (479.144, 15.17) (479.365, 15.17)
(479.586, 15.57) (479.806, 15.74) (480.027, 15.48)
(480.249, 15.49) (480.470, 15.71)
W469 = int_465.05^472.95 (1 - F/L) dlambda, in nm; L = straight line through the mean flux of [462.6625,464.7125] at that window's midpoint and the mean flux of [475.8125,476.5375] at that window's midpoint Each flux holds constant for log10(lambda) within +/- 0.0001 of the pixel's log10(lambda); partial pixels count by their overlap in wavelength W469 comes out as 0.33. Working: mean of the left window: 16.1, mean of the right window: 15.9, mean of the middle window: 15.3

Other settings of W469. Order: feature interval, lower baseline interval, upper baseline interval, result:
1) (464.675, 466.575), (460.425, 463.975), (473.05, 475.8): 0.09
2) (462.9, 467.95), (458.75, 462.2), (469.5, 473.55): 0.16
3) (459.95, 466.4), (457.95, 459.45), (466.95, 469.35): -0.49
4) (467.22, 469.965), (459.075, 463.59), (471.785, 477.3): 0.17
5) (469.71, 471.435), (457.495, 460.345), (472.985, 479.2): 0.13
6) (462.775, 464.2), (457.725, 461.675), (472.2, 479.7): -0.04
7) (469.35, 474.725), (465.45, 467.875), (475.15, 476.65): -0.24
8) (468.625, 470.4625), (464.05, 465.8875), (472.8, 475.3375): 0.03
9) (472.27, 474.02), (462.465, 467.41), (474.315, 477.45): -0.06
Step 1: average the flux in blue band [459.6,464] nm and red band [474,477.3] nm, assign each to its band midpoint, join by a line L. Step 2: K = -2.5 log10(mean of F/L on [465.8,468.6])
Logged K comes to 0.12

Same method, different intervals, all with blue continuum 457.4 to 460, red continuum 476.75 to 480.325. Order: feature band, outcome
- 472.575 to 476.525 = 0.01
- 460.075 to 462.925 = -0.06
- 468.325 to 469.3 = 0.03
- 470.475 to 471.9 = 0.06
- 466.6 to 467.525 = 0.13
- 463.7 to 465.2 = -0.01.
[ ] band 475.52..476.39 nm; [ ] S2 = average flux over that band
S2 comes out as 15.8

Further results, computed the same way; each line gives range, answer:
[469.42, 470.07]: 16.1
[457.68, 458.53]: 15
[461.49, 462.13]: 16.7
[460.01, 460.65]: 15.3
